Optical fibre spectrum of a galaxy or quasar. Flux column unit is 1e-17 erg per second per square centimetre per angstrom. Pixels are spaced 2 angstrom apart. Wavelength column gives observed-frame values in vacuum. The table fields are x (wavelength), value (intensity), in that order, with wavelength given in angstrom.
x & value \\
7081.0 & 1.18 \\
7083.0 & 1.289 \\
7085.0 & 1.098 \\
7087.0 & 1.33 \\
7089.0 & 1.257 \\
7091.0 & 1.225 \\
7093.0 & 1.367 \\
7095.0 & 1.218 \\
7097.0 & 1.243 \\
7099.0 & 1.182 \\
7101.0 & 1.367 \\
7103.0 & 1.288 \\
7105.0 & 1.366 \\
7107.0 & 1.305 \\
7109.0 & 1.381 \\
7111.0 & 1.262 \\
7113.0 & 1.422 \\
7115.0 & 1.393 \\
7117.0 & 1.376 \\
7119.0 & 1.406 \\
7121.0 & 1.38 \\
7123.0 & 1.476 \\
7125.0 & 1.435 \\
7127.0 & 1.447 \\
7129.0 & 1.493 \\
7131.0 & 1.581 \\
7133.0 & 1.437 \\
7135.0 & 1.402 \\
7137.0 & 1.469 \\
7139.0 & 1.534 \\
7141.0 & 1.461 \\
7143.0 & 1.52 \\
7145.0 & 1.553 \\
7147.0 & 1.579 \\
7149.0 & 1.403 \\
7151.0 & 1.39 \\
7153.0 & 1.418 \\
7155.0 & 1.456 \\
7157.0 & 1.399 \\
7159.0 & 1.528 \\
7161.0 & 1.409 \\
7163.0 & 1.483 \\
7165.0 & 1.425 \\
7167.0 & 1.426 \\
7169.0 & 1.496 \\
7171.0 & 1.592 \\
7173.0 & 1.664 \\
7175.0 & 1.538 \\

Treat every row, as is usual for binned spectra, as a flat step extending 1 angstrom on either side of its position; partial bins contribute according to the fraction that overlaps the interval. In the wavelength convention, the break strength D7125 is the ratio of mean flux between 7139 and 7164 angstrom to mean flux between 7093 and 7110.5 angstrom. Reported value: 1.13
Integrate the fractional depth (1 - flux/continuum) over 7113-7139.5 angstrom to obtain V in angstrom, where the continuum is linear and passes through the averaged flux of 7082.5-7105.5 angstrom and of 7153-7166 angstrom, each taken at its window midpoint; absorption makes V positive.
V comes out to -1.76 angstrom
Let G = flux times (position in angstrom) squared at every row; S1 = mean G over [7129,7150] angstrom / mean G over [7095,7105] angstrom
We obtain 1.2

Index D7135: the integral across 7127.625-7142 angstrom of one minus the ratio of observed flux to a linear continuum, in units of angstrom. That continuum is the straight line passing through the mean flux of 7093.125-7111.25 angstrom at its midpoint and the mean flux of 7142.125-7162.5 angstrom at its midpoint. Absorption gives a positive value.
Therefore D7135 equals -0.8 angstrom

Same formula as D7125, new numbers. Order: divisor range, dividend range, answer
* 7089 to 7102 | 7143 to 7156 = 1.16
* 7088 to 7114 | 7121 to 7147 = 1.14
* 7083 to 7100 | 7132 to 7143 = 1.18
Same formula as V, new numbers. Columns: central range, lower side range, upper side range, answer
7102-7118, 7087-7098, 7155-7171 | -0.4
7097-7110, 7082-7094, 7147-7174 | 0.0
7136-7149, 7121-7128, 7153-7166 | -0.6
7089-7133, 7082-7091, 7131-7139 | -0.2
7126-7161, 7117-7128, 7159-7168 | -0.9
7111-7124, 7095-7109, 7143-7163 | -0.5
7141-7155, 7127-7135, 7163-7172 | 0.1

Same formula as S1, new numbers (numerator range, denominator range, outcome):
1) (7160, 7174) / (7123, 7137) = 1.03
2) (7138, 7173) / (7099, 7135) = 1.07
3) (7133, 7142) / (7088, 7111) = 1.15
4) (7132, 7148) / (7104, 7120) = 1.10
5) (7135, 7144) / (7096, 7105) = 1.17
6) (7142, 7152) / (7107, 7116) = 1.11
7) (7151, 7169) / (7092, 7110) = 1.13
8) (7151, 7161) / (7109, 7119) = 1.06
